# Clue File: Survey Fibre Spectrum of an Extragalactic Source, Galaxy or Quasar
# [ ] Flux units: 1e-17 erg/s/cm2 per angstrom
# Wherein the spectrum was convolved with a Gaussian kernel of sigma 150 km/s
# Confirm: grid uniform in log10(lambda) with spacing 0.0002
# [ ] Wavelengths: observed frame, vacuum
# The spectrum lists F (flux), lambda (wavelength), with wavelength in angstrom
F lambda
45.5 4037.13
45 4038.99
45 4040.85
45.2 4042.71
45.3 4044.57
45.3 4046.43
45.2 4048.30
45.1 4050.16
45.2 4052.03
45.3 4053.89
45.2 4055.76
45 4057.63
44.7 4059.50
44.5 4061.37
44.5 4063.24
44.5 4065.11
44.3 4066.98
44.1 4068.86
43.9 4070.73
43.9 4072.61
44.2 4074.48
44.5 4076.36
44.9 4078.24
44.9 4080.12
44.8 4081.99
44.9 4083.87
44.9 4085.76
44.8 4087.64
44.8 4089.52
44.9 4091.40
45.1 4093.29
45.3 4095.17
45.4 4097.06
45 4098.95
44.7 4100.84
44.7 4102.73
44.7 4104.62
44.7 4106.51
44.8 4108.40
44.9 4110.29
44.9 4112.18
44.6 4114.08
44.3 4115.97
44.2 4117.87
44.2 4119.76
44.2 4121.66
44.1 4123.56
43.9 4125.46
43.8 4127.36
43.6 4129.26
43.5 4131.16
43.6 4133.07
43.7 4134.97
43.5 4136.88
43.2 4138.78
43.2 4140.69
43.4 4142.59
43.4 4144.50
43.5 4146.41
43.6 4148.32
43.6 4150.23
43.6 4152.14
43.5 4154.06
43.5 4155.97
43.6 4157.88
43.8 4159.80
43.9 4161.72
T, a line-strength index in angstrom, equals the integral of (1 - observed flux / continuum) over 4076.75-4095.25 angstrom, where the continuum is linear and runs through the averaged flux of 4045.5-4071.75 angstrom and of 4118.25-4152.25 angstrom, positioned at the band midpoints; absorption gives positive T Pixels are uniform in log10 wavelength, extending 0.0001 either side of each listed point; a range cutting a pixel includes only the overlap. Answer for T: -0.2 angstrom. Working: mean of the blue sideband 44.8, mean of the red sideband 43.7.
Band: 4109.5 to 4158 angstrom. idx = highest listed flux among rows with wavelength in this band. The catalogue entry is 44.9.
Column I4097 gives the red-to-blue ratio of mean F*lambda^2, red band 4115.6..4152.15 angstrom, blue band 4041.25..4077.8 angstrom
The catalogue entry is 1.01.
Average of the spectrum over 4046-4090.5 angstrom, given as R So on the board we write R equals 44.7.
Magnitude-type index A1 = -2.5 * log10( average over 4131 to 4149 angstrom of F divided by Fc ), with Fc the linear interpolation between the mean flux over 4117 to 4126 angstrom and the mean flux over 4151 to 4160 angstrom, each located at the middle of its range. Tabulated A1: 0.01 mag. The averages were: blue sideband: 44.1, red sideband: 43.6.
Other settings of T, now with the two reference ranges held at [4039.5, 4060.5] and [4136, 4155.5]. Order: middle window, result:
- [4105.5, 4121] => -0.2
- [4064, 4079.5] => 0.2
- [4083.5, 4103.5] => -0.3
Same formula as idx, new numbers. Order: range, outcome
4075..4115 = 45.4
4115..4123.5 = 44.3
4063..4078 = 44.5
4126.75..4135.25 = 43.8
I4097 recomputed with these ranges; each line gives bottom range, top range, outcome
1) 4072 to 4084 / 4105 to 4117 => 1.02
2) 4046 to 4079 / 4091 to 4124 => 1.02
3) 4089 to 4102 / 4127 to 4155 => 0.99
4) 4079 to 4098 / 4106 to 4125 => 1.00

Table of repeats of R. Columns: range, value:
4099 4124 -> 44.6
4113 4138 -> 43.9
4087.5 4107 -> 44.9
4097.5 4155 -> 44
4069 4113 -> 44.8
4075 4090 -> 44.8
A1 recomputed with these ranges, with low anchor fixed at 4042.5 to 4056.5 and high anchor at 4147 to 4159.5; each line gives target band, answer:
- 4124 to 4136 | 0.01 mag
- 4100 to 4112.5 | -0.01 mag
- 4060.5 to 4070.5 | 0.02 mag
